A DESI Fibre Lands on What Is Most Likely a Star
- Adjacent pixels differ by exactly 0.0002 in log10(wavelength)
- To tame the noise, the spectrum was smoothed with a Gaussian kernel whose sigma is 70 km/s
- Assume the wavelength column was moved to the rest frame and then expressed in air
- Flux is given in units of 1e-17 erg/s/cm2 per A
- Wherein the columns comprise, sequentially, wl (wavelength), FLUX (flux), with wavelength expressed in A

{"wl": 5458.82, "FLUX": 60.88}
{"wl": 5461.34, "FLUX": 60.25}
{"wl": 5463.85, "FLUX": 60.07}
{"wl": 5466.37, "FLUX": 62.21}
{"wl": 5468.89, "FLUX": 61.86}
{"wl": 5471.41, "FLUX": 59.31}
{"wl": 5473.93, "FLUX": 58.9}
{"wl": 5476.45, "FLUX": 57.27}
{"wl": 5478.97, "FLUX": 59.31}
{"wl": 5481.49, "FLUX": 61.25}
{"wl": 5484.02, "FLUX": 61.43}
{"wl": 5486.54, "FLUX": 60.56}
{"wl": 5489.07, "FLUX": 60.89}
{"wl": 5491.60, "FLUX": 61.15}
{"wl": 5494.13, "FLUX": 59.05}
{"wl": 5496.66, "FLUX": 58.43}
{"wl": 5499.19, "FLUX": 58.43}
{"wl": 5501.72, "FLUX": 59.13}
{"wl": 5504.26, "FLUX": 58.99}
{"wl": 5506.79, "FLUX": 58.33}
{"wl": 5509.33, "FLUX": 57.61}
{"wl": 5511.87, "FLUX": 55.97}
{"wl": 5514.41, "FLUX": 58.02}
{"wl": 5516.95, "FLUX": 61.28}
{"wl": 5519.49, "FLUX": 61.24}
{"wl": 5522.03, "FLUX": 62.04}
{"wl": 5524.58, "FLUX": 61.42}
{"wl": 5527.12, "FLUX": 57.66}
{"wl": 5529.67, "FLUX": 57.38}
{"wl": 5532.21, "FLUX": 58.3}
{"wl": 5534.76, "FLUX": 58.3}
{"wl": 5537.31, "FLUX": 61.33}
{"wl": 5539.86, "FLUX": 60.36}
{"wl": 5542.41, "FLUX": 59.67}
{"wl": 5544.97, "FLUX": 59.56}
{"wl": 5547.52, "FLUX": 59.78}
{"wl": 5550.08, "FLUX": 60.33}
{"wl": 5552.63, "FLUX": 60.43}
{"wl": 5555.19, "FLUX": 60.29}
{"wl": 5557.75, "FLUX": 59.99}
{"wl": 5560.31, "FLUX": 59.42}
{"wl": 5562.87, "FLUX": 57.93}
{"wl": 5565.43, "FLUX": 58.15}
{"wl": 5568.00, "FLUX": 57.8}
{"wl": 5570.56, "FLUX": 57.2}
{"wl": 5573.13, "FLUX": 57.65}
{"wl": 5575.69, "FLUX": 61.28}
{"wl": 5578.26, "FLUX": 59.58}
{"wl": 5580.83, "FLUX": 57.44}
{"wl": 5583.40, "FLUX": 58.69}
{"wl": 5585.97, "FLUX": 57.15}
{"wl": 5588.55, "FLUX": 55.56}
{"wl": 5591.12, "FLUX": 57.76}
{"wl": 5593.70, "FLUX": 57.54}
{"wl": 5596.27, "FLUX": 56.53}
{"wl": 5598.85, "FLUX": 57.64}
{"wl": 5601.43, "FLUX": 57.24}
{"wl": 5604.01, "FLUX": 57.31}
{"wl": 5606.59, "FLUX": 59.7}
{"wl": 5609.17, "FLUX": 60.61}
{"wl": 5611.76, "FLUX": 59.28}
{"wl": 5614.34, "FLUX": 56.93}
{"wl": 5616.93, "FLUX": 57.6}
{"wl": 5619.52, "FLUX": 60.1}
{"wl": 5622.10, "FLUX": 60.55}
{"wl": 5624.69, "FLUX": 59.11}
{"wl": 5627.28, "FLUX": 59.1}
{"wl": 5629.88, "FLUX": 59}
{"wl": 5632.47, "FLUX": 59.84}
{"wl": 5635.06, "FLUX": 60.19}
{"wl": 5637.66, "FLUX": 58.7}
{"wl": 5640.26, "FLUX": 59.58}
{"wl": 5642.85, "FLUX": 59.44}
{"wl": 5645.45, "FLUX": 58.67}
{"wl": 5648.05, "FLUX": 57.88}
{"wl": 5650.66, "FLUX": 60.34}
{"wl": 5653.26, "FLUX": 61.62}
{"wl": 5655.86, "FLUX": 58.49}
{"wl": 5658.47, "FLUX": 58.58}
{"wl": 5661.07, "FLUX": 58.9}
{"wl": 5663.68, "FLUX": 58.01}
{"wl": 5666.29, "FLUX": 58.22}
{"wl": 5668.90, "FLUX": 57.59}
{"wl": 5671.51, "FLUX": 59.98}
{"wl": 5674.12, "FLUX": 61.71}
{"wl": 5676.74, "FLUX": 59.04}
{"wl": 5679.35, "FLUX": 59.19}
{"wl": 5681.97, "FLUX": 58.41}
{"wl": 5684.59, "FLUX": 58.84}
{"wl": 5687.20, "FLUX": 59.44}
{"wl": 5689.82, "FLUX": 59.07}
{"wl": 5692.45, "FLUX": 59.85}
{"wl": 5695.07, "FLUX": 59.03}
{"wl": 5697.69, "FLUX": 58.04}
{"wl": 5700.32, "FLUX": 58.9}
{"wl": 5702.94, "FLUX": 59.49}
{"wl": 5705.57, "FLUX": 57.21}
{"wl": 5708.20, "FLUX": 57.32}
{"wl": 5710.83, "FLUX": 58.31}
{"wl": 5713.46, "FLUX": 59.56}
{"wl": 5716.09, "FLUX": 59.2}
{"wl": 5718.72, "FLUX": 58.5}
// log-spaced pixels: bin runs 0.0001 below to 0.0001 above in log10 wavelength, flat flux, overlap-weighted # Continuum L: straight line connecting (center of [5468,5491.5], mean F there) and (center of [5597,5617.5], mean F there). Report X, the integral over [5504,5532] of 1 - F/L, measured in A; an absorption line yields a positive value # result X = 0.2 A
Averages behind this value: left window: 60.1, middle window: 59.1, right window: 58.3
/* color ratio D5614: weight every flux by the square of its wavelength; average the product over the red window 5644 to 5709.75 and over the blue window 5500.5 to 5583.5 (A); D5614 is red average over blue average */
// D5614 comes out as 1.0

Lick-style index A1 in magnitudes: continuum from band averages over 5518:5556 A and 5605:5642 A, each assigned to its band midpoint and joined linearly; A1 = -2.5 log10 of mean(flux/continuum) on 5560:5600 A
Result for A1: 0.03 mag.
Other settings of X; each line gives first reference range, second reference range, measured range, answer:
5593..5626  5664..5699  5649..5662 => -0.2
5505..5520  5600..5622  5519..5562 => -0.9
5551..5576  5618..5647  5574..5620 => 0.8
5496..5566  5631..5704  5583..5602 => 0.7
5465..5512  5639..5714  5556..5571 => 0.2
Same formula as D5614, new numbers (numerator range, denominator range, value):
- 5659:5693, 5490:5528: 1.06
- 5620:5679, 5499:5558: 1.04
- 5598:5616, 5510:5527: 1.01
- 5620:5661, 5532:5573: 1.03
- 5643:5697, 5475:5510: 1.06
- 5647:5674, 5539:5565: 1.03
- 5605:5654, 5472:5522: 1.05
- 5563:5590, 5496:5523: 1.01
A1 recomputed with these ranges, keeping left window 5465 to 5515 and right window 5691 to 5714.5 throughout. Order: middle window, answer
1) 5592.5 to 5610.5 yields 0.02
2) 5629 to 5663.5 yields -0.01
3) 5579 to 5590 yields 0.03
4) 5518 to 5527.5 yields -0.03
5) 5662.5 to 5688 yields -0.01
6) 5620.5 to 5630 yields -0.01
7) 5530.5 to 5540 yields 0.00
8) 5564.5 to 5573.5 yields 0.03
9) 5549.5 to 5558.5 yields -0.02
